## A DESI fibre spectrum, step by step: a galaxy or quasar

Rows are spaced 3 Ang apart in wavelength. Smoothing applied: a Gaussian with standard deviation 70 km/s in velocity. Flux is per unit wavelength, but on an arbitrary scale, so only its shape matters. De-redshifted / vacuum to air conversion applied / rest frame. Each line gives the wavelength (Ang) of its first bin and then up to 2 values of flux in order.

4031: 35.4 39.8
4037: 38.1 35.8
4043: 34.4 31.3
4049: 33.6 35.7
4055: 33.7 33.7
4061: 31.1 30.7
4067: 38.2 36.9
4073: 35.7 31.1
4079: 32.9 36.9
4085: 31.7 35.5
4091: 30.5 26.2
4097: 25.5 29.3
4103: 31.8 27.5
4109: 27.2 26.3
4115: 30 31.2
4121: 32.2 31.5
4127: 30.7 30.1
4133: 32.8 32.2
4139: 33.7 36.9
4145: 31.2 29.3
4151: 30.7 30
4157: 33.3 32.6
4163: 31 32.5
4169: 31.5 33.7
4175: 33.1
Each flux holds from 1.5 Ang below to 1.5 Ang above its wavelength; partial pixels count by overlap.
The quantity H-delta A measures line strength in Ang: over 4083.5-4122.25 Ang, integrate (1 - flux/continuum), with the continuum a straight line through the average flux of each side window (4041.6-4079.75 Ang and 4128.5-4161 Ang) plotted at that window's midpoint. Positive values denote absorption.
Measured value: 3.9 Ang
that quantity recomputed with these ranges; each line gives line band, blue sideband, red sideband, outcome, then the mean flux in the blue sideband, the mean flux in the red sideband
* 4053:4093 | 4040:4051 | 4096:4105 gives -3.1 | 33.6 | 29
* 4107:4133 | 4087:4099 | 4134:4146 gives 1.4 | 29.2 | 33.6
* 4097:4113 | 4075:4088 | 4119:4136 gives 2.1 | 33.5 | 31.5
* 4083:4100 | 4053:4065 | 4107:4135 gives 0.7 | 32.5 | 30.2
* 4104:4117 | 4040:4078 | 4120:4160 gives 1.8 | 33.9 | 31.9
